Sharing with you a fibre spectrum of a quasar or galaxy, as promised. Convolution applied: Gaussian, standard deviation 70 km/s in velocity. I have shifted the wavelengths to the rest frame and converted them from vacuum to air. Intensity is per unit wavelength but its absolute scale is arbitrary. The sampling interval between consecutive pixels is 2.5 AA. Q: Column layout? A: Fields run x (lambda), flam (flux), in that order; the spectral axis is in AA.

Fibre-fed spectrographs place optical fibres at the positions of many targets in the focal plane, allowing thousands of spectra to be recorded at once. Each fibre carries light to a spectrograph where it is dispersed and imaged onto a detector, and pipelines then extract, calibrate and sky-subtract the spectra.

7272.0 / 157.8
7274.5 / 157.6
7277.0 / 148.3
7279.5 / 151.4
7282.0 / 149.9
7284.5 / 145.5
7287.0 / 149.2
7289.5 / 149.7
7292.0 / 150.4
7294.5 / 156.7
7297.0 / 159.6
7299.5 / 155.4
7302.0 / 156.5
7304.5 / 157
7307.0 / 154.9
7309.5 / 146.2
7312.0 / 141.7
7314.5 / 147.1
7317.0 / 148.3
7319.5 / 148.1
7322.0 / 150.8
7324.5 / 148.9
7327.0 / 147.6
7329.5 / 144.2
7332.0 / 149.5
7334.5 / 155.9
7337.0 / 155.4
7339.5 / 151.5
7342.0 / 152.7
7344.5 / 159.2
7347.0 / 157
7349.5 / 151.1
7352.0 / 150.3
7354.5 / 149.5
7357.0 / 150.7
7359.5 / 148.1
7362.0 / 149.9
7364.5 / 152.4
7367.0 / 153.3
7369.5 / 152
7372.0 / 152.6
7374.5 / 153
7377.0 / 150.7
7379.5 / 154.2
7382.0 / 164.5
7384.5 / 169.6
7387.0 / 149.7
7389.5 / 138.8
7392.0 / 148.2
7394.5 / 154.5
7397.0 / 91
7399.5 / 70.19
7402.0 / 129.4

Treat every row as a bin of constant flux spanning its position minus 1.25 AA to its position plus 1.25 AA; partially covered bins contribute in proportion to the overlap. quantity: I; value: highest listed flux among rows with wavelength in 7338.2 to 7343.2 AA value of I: 152.7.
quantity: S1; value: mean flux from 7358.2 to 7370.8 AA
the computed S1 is 151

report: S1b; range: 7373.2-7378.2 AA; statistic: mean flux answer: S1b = 152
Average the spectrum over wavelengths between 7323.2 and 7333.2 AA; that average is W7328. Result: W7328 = 148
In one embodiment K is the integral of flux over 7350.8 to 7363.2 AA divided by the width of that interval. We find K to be 150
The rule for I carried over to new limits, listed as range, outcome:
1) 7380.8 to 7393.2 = 169.6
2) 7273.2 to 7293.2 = 157.6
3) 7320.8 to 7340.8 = 155.9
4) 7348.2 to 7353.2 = 151.1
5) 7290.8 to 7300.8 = 159.6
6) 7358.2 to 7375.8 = 153.3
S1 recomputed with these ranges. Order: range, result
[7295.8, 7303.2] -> 157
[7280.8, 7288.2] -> 148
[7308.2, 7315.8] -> 145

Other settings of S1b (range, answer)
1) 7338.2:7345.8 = 154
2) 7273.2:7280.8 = 152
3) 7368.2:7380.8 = 153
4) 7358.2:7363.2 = 149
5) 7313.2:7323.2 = 149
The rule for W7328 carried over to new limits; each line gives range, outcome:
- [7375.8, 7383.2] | 156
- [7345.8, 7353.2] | 153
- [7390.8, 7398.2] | 131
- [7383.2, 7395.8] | 152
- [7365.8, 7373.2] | 153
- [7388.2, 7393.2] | 144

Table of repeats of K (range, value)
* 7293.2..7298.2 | 158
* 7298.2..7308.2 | 156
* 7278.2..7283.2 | 151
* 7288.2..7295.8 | 152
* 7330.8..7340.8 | 153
